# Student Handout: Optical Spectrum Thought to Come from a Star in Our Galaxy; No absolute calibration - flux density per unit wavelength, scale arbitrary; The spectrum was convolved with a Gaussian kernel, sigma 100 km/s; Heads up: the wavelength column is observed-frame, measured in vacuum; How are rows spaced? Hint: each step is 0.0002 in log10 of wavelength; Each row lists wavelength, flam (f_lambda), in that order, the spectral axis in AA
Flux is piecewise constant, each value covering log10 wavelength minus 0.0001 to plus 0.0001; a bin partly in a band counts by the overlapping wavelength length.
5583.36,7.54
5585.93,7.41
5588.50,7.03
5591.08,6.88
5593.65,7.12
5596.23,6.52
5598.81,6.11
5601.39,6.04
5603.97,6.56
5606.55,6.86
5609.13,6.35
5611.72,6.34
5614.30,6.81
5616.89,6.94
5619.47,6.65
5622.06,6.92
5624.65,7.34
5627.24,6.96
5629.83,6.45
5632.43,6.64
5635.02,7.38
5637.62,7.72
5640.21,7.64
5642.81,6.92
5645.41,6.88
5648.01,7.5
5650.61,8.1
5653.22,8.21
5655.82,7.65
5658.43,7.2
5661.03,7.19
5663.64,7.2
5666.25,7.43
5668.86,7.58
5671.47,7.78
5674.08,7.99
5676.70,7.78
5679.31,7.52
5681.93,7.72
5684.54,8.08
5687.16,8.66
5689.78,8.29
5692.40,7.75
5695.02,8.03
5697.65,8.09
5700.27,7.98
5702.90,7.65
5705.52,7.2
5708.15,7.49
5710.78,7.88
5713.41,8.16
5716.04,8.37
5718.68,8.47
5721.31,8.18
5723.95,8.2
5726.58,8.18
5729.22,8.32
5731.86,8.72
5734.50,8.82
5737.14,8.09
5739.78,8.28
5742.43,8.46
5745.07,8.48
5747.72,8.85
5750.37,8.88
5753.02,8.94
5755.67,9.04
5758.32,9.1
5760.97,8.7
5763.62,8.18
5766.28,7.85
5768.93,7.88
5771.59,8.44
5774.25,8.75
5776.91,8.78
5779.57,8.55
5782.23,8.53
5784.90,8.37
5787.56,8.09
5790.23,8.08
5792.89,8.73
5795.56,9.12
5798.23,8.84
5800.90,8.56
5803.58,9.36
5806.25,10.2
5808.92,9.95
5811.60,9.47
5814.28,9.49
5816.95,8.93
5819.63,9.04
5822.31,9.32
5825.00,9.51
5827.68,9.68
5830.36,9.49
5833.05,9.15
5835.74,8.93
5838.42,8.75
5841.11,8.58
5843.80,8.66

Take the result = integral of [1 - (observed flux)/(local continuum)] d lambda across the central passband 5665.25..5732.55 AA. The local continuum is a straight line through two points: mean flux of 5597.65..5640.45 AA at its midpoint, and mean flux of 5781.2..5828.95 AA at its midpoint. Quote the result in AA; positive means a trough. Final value -1.8 AA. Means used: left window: 6.79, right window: 9.07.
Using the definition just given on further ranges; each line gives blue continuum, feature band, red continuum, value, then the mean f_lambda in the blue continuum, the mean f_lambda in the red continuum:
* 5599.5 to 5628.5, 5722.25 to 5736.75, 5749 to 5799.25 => -0.7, 6.69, 8.57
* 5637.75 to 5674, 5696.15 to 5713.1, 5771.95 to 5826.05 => 0.6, 7.51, 8.97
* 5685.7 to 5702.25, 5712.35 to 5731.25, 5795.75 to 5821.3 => 0.3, 8.11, 9.31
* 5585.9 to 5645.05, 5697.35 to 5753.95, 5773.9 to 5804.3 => -2.0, 6.84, 8.63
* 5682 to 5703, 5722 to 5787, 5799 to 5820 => 1.9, 8.07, 9.38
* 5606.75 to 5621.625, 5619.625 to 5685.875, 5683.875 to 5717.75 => -1.6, 6.65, 7.97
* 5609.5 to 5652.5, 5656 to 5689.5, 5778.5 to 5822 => -0.7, 7.07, 8.97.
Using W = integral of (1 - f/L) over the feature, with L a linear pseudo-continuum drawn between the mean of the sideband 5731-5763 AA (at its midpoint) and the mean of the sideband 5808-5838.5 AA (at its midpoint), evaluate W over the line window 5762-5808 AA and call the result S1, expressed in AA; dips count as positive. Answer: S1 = 2.0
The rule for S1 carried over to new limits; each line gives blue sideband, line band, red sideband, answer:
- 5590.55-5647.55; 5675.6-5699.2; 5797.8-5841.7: -1.02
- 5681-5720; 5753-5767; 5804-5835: 0.13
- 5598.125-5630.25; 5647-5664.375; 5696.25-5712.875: -1.07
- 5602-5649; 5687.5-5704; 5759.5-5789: -0.87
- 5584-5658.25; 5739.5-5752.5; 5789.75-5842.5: -0.37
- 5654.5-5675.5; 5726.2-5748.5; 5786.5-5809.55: -0.44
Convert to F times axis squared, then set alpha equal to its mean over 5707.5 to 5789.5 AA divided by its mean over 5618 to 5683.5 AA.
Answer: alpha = 1.18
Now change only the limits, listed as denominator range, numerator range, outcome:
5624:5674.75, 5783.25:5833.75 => 1.31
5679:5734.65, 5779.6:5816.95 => 1.15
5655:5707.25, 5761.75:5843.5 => 1.20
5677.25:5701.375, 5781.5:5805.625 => 1.12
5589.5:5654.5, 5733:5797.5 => 1.29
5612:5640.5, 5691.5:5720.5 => 1.16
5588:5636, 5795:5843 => 1.48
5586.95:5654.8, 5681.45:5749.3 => 1.21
